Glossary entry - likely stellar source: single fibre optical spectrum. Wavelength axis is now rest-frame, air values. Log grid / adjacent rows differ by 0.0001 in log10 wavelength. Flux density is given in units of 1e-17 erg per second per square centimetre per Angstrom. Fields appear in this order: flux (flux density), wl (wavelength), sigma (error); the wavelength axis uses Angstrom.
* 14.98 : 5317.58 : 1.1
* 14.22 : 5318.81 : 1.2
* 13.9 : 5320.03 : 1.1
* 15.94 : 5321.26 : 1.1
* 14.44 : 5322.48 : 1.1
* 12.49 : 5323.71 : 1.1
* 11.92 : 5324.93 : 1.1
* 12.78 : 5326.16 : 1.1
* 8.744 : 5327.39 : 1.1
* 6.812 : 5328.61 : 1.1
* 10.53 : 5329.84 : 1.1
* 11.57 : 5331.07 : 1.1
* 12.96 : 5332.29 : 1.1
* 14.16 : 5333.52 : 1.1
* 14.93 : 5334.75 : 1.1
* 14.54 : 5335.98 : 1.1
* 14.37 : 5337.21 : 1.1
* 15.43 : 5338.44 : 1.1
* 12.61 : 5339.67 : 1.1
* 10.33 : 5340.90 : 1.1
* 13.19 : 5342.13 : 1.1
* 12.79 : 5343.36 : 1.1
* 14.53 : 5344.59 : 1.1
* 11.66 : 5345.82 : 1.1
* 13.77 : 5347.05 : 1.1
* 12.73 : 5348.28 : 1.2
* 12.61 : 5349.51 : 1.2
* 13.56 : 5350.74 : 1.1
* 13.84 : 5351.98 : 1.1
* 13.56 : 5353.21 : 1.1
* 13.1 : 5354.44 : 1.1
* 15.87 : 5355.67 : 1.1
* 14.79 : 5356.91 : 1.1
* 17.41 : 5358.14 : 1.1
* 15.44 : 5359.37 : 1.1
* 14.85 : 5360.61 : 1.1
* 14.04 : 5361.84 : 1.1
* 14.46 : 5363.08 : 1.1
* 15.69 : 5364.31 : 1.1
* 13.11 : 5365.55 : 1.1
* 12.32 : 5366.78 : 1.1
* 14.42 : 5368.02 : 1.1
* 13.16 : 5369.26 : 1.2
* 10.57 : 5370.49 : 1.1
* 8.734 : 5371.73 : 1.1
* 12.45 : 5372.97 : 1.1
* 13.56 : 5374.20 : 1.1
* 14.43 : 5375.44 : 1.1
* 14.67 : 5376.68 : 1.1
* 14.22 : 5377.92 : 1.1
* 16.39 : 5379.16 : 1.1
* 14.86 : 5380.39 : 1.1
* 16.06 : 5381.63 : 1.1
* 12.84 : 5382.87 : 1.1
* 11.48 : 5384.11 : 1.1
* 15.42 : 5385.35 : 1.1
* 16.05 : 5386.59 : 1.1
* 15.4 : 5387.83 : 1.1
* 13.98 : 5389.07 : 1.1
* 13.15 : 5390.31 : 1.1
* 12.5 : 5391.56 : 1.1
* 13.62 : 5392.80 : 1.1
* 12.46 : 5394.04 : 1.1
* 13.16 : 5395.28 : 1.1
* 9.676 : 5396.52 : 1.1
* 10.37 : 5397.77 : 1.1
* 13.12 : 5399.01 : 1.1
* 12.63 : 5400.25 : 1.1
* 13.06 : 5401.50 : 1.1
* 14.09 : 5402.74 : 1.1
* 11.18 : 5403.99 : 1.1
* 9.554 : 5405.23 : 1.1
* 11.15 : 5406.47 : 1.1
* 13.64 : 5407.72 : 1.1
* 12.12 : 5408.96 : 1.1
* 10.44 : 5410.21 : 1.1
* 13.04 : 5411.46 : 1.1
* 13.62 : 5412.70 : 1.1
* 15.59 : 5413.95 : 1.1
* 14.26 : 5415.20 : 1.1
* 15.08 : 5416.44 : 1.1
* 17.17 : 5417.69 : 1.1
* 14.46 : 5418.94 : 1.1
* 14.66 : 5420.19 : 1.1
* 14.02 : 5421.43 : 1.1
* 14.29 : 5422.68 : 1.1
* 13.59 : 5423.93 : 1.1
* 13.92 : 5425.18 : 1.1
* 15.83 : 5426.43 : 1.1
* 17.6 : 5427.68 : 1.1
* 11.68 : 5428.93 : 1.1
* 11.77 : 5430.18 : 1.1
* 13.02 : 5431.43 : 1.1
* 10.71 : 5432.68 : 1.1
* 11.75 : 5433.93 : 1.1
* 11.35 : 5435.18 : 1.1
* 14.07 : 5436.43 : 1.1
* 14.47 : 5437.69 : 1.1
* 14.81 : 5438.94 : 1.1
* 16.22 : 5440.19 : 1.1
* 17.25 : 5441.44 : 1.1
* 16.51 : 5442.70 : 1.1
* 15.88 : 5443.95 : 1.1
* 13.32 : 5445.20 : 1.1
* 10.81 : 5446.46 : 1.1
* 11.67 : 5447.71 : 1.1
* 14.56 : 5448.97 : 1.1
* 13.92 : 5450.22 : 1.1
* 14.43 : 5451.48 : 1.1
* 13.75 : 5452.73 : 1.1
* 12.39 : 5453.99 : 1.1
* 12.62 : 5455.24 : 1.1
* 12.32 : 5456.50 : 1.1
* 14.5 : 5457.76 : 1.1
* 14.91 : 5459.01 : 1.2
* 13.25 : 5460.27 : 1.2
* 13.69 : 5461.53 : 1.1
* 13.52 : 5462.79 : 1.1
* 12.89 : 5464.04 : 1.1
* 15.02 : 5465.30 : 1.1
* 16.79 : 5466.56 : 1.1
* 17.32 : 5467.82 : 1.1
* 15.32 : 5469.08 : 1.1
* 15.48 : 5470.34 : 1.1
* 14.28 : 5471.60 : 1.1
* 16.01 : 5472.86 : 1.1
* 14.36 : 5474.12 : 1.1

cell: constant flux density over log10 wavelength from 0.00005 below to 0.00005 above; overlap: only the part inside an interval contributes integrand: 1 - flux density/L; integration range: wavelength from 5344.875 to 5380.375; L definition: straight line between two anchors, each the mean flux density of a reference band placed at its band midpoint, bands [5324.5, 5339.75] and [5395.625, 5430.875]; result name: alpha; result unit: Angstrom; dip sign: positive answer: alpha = -2.95 Angstrom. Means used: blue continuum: 12.4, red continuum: 13.3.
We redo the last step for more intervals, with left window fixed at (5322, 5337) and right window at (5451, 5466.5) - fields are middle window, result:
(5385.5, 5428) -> -1.2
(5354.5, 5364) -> -2.0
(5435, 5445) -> -1.2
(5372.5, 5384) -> -1.4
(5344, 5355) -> -0.7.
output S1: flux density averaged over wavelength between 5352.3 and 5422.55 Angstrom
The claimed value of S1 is 13.6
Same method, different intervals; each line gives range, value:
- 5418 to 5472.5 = 14.1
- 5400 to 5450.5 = 13.6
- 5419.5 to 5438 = 13.5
